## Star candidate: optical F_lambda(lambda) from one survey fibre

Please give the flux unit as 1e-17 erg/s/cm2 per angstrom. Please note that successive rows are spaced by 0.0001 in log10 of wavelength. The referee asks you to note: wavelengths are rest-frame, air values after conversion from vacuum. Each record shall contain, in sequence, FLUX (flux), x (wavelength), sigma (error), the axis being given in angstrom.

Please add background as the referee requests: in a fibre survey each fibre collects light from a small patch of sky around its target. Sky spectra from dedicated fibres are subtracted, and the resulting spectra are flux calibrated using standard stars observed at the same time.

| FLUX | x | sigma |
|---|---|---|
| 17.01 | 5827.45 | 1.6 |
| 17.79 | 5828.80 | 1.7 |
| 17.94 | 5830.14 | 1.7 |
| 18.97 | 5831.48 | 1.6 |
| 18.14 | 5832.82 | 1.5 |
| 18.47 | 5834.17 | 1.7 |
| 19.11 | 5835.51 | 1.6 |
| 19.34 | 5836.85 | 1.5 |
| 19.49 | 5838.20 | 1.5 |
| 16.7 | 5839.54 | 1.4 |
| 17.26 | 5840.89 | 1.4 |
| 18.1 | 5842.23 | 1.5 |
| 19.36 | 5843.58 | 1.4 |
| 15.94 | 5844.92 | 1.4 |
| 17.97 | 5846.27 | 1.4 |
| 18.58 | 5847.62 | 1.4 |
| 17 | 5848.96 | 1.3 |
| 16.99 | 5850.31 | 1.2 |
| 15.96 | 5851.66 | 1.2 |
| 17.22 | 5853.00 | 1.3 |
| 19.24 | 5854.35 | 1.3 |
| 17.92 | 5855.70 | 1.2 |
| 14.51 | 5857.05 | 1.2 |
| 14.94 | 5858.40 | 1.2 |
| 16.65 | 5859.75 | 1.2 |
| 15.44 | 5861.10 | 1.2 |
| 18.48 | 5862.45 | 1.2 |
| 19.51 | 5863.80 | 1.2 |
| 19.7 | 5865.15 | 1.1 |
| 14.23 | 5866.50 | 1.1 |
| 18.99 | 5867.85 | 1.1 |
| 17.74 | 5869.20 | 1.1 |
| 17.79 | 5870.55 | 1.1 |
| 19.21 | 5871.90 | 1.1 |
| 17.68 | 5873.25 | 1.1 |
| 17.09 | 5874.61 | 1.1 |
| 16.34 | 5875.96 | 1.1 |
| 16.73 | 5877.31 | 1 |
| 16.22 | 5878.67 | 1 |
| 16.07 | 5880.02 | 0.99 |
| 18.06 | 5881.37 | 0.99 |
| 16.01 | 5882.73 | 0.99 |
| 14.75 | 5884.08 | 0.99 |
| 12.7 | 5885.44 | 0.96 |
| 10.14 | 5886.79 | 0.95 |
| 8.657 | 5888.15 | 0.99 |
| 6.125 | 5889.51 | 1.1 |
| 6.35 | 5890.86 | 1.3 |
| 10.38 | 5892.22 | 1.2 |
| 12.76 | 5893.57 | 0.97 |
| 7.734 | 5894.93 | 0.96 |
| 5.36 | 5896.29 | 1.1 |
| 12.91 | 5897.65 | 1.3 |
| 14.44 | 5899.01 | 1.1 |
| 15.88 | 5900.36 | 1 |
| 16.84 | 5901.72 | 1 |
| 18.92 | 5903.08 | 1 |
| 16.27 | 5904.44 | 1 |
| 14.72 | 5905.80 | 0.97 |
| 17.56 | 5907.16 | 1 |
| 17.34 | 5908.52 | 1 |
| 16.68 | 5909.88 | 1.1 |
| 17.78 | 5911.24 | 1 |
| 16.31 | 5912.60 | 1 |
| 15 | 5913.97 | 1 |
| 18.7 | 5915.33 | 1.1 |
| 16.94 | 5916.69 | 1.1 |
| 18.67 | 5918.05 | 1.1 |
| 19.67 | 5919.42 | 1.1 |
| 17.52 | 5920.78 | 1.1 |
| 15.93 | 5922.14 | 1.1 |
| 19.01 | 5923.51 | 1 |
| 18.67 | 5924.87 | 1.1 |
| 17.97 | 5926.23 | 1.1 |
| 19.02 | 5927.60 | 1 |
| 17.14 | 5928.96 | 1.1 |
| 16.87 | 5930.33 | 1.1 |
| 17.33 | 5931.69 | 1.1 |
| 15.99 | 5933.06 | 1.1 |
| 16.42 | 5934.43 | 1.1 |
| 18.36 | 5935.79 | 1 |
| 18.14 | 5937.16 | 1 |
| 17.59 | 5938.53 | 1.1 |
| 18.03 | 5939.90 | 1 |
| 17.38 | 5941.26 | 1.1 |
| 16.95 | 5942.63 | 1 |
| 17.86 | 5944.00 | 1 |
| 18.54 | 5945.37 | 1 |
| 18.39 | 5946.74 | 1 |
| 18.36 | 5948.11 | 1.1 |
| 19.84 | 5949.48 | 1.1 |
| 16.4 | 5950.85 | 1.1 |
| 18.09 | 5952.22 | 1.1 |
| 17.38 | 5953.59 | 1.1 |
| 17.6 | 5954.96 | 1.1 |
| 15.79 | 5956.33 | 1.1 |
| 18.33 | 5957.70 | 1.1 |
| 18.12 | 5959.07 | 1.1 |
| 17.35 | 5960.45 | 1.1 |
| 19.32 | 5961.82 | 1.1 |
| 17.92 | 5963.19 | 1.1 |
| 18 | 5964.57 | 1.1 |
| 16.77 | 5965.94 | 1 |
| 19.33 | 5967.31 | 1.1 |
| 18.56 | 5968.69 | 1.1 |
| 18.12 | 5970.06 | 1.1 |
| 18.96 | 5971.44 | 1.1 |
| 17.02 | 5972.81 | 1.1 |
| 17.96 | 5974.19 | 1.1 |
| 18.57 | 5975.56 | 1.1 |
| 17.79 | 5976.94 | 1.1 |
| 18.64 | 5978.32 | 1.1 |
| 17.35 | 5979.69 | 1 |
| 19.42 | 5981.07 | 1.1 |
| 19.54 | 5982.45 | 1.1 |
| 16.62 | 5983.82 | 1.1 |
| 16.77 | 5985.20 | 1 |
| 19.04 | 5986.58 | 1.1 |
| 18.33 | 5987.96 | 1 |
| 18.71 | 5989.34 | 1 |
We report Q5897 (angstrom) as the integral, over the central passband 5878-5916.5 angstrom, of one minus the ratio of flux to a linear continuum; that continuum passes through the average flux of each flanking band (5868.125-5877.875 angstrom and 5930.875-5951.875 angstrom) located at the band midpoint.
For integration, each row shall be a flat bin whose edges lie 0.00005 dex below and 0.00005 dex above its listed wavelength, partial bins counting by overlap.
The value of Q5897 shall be 7.9 angstrom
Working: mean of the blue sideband 17.6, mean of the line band 14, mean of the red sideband 17.7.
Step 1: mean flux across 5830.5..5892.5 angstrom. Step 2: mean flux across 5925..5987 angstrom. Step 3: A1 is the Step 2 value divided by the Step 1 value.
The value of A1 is 1.09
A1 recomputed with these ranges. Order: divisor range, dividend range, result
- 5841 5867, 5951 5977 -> 1.04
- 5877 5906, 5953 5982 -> 1.38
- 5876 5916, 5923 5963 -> 1.26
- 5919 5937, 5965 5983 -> 1.04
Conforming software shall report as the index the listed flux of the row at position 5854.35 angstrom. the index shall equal 19.24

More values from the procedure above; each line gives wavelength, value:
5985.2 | 16.77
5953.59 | 17.38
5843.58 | 19.36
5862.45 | 18.48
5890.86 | 6.35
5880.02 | 16.07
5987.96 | 18.33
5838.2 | 19.49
